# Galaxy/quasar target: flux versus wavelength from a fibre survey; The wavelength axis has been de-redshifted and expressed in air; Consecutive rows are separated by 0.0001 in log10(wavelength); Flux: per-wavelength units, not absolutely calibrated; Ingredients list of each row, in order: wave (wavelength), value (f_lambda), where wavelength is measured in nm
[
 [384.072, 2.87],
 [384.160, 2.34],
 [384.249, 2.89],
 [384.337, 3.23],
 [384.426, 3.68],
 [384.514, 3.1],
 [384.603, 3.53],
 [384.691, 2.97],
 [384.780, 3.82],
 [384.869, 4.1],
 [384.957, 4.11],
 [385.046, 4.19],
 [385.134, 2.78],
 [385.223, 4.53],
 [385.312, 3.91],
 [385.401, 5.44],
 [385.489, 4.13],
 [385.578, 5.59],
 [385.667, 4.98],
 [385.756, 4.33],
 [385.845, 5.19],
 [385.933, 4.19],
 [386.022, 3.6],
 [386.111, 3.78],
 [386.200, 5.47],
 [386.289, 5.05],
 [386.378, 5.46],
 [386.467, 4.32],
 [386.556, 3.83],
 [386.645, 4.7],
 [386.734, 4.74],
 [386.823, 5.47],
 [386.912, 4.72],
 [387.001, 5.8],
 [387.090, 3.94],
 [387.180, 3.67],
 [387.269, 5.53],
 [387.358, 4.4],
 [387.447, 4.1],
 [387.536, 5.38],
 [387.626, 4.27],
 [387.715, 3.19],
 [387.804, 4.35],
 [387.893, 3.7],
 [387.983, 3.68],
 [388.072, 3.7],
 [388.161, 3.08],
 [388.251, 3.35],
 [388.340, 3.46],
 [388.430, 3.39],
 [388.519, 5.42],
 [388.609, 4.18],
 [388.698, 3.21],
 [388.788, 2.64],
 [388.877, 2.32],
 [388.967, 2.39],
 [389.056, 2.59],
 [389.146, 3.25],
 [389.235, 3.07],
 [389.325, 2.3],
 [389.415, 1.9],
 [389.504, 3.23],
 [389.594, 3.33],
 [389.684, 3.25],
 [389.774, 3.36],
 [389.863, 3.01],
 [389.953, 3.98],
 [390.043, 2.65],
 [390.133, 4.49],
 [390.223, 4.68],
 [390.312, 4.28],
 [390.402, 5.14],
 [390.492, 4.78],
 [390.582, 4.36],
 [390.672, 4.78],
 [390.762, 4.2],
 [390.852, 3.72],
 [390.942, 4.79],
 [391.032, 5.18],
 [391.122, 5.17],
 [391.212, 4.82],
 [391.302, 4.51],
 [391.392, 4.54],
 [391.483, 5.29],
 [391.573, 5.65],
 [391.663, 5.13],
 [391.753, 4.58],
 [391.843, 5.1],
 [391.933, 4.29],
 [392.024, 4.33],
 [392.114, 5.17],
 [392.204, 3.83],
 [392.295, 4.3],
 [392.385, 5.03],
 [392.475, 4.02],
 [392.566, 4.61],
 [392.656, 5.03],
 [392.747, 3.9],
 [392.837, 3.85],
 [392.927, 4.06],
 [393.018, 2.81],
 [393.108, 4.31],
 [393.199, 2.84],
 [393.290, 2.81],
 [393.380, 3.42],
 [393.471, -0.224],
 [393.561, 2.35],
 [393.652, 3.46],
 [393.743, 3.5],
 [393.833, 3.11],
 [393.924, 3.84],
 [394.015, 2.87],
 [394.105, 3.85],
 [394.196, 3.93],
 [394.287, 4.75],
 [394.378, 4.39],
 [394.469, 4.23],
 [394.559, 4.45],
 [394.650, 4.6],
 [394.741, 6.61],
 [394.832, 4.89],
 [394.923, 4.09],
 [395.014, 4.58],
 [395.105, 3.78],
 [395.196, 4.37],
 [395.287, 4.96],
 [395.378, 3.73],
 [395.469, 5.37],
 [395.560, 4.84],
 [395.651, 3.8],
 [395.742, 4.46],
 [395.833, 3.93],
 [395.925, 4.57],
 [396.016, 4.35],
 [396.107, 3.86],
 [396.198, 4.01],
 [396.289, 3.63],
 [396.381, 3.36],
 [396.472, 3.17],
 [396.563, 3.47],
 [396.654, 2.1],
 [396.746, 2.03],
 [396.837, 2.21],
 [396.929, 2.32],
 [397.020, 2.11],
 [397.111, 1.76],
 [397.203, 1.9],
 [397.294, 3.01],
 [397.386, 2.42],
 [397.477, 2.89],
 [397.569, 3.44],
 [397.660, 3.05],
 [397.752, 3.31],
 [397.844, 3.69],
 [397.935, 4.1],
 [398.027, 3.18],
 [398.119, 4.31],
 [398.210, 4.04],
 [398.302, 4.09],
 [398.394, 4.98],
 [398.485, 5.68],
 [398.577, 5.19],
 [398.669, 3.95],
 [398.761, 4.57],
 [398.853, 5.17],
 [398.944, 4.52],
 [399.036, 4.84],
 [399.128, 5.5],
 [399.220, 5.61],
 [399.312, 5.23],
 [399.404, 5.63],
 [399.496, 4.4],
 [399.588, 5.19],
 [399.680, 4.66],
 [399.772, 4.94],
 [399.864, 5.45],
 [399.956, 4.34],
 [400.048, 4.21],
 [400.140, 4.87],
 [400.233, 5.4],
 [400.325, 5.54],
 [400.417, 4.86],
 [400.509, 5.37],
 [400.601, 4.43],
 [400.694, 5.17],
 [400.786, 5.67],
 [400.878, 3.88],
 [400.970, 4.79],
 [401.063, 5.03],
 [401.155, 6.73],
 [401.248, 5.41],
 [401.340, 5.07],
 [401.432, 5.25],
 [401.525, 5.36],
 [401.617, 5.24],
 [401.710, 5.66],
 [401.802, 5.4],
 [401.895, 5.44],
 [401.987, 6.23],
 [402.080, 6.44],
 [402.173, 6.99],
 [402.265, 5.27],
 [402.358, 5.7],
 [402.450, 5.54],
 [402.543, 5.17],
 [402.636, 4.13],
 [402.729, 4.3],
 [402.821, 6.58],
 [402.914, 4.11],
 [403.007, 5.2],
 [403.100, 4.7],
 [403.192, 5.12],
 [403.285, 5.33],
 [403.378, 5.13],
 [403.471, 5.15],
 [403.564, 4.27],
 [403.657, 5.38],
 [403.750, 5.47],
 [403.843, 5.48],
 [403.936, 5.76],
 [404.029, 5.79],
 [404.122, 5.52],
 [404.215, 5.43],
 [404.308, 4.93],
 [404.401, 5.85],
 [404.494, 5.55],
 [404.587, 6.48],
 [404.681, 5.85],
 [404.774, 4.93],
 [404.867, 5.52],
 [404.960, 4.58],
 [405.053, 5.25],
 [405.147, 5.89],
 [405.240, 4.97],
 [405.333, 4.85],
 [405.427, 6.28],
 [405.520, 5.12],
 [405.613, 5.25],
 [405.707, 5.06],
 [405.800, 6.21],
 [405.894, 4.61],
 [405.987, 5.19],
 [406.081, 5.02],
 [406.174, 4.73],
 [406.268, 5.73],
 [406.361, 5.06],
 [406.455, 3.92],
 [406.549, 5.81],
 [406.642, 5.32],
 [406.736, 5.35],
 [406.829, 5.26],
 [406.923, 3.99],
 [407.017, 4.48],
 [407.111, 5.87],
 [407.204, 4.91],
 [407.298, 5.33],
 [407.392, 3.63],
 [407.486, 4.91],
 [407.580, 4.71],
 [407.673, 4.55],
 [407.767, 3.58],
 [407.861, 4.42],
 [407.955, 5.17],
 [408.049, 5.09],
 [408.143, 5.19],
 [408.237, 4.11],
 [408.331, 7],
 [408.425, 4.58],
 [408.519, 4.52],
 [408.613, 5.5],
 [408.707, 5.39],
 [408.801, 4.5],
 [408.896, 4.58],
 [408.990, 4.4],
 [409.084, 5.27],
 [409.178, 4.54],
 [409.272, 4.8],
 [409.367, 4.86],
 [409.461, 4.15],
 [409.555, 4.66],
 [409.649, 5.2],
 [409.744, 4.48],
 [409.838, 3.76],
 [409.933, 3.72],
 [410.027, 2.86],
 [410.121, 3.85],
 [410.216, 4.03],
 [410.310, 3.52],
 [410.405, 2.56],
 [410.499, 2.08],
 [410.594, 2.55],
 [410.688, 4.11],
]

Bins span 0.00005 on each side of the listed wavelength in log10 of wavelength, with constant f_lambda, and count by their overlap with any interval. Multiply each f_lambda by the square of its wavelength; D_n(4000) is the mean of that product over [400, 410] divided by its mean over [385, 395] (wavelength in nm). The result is 1.3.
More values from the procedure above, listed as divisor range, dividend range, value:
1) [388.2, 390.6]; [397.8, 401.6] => 1.48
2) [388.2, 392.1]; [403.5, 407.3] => 1.43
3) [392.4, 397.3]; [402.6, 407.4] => 1.49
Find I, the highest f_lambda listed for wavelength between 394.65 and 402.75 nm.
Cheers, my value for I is 6.99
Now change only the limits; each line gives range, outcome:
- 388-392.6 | 5.65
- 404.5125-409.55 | 7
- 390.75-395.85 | 6.61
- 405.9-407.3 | 5.87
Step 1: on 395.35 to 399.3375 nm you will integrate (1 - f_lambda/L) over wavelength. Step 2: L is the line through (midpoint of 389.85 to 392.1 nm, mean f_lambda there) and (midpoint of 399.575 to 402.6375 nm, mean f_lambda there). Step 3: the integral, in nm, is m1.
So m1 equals 0.96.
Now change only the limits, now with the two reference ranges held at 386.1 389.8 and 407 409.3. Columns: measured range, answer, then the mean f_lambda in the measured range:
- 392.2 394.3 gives 0.28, 3.57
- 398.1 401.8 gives -0.46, 5.02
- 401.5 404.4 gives -0.49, 5.37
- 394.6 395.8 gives -0.11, 4.61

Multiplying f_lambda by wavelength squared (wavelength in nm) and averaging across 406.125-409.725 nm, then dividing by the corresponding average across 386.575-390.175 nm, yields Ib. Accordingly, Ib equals 1.44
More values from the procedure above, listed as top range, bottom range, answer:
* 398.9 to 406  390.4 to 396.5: 1.31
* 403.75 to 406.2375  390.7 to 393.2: 1.28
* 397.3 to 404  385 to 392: 1.26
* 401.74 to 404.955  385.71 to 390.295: 1.50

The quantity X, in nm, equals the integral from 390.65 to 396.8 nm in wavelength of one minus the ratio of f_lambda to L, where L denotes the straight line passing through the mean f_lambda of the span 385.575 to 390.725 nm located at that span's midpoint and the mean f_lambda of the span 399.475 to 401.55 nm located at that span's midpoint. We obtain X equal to 0.50 nm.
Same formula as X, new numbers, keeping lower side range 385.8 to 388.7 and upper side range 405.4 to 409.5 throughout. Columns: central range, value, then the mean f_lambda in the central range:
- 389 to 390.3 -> 0.34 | 3.24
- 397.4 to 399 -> 0.19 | 4.1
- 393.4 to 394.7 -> 0.29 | 3.52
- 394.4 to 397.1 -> 0.40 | 3.9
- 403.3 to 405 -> -0.19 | 5.39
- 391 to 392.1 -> -0.11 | 4.89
